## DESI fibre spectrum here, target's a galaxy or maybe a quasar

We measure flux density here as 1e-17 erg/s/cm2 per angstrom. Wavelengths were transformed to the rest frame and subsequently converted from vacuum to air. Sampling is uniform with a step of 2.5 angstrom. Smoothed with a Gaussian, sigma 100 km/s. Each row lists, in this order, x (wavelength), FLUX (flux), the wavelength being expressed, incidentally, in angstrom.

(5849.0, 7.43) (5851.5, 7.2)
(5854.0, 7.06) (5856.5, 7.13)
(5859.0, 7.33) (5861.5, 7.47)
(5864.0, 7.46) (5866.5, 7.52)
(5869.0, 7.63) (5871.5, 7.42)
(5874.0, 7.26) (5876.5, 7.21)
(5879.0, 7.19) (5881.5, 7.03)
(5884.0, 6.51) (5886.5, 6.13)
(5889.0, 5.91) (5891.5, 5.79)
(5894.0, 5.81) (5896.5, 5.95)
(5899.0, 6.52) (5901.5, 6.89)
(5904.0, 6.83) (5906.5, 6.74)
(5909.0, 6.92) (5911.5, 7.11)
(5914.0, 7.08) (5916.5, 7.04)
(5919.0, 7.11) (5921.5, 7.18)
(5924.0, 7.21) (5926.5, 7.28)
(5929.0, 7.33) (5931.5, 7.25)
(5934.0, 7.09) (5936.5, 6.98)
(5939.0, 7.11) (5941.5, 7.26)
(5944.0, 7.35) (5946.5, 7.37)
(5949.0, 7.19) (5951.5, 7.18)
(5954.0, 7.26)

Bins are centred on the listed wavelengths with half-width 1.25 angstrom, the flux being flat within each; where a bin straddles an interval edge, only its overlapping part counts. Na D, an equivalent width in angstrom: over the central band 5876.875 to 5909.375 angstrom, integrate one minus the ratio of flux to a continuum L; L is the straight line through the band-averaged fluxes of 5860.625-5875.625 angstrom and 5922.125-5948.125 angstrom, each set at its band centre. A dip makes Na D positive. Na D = 3.9 angstrom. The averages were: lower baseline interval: 7.45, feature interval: 6.49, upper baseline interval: 7.22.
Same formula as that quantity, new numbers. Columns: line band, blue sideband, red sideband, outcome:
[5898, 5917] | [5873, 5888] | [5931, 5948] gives 0.3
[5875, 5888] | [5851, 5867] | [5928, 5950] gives 0.8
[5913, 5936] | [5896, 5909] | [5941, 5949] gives -0.6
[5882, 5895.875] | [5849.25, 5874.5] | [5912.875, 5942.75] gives 2.3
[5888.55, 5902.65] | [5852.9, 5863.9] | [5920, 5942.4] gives 2.1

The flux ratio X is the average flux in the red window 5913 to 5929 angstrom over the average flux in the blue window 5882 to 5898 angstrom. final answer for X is 1.18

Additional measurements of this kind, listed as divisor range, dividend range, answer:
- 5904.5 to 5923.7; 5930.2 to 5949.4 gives 1.02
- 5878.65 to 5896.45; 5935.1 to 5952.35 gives 1.15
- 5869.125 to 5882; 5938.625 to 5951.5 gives 1.00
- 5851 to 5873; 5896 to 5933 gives 0.95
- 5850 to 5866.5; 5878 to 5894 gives 0.87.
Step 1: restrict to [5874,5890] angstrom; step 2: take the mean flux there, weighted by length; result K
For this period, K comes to 6.72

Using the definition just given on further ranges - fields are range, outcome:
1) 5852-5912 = 6.87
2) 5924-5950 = 7.22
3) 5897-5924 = 6.93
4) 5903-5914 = 6.92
